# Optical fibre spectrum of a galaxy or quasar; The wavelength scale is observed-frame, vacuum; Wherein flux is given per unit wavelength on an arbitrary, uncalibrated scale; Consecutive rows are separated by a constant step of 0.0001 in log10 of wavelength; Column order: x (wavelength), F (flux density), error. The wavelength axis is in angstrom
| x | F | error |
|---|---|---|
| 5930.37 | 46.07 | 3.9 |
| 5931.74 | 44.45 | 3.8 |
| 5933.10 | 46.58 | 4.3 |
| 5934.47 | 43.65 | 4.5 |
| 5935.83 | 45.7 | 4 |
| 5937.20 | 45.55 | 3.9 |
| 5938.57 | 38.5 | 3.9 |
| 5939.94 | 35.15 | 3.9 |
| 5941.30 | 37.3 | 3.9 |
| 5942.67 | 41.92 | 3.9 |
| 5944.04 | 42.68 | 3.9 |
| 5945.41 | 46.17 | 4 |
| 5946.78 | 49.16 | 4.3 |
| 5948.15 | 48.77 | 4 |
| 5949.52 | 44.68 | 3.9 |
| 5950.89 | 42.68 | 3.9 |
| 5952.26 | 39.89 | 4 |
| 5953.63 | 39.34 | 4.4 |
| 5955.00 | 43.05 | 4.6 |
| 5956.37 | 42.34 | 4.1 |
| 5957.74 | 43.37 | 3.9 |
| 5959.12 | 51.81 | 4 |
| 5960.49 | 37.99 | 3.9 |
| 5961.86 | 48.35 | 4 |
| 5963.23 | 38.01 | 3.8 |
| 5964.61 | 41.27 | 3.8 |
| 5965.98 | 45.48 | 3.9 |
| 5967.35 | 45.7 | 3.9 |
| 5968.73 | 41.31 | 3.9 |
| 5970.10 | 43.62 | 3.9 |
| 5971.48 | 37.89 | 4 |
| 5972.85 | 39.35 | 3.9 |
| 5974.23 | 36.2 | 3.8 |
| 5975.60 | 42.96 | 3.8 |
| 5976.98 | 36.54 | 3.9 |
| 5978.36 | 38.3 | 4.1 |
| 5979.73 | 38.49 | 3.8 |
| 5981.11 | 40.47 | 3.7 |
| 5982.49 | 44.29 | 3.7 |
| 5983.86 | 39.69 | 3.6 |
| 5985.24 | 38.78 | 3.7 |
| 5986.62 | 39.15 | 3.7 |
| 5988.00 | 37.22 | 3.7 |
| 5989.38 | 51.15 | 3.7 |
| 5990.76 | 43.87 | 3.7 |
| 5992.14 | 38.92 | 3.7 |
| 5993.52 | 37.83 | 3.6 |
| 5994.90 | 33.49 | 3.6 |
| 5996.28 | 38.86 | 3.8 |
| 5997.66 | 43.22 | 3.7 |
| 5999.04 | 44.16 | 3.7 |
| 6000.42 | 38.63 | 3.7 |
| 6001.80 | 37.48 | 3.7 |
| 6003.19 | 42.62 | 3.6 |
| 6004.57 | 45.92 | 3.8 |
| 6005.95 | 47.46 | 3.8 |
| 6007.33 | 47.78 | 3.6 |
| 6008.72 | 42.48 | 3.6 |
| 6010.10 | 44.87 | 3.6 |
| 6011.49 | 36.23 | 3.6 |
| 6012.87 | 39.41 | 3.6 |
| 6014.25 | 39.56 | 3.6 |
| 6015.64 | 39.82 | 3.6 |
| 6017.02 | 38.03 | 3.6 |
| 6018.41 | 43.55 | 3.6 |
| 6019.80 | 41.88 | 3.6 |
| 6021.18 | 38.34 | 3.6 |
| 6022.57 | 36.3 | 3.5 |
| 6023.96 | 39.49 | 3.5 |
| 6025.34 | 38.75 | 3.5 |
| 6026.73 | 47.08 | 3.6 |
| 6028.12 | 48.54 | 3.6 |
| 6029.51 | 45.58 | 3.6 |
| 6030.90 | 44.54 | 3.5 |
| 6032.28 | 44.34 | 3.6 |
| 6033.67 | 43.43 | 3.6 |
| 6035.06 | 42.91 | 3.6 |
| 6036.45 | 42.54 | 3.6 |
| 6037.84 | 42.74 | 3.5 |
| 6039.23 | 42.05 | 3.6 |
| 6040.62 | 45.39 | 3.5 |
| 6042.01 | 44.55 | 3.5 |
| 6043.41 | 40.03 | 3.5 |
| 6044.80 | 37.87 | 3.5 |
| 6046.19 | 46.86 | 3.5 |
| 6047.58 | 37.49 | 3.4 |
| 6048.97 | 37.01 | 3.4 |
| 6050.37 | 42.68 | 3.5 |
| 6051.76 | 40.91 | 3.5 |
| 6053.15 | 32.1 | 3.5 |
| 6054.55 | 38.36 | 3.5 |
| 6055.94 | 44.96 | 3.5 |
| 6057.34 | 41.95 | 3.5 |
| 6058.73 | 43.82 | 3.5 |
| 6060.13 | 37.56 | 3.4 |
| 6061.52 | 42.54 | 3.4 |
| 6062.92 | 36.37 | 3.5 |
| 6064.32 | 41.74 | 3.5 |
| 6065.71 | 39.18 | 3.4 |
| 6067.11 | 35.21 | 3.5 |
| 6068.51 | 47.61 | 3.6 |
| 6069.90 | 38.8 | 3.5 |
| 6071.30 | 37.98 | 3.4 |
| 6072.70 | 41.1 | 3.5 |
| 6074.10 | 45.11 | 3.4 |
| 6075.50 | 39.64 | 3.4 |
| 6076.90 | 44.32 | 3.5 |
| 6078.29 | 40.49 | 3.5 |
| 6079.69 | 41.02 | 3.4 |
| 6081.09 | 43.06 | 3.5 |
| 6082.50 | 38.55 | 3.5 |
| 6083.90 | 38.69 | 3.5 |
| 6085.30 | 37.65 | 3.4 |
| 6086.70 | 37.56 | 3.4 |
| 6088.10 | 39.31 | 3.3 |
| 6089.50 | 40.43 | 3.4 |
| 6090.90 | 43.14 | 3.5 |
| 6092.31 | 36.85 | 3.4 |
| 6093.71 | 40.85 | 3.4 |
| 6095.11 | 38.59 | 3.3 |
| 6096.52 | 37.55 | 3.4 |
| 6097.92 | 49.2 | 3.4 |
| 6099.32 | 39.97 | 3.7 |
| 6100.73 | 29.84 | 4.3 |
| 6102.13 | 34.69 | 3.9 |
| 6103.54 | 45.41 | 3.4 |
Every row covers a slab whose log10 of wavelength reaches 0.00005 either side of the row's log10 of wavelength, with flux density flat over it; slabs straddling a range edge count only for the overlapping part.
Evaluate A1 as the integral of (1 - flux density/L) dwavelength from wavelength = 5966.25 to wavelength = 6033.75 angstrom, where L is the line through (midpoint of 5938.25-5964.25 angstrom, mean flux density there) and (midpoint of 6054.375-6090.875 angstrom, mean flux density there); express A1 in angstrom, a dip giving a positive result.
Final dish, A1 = 0.9 angstrom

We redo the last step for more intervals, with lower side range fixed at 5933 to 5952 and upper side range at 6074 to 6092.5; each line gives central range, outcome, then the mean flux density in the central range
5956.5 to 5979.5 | 0.6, 41.7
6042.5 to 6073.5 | 0.6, 40.1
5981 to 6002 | 0.9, 40.5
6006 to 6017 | 0.1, 41.6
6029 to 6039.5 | -0.5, 43.6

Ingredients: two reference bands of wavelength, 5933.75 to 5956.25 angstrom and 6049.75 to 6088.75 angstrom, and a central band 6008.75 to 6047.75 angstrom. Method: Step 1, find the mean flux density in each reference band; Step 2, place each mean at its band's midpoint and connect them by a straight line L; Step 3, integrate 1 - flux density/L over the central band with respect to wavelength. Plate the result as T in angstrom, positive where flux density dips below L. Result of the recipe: -0.8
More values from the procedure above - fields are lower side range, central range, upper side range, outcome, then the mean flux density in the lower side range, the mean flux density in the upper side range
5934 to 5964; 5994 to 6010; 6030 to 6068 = 0.0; 43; 41.1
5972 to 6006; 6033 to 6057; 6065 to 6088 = -0.5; 40.5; 40.4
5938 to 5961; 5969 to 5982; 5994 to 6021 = 0.8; 42.7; 41.3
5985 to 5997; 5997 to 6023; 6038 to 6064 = -0.8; 40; 40.7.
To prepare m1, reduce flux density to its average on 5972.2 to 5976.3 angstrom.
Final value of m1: 39.5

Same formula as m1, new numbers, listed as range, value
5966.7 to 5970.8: 43.4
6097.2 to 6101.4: 39.8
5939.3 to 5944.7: 39.3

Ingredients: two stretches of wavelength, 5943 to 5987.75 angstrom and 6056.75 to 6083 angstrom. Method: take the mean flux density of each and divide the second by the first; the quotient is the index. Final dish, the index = 1.0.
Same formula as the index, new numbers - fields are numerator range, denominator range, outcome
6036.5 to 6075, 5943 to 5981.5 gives 0.96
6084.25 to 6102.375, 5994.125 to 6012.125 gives 0.93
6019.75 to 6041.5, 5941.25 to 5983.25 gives 1.01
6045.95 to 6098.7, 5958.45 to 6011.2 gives 0.97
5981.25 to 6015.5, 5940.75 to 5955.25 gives 0.95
